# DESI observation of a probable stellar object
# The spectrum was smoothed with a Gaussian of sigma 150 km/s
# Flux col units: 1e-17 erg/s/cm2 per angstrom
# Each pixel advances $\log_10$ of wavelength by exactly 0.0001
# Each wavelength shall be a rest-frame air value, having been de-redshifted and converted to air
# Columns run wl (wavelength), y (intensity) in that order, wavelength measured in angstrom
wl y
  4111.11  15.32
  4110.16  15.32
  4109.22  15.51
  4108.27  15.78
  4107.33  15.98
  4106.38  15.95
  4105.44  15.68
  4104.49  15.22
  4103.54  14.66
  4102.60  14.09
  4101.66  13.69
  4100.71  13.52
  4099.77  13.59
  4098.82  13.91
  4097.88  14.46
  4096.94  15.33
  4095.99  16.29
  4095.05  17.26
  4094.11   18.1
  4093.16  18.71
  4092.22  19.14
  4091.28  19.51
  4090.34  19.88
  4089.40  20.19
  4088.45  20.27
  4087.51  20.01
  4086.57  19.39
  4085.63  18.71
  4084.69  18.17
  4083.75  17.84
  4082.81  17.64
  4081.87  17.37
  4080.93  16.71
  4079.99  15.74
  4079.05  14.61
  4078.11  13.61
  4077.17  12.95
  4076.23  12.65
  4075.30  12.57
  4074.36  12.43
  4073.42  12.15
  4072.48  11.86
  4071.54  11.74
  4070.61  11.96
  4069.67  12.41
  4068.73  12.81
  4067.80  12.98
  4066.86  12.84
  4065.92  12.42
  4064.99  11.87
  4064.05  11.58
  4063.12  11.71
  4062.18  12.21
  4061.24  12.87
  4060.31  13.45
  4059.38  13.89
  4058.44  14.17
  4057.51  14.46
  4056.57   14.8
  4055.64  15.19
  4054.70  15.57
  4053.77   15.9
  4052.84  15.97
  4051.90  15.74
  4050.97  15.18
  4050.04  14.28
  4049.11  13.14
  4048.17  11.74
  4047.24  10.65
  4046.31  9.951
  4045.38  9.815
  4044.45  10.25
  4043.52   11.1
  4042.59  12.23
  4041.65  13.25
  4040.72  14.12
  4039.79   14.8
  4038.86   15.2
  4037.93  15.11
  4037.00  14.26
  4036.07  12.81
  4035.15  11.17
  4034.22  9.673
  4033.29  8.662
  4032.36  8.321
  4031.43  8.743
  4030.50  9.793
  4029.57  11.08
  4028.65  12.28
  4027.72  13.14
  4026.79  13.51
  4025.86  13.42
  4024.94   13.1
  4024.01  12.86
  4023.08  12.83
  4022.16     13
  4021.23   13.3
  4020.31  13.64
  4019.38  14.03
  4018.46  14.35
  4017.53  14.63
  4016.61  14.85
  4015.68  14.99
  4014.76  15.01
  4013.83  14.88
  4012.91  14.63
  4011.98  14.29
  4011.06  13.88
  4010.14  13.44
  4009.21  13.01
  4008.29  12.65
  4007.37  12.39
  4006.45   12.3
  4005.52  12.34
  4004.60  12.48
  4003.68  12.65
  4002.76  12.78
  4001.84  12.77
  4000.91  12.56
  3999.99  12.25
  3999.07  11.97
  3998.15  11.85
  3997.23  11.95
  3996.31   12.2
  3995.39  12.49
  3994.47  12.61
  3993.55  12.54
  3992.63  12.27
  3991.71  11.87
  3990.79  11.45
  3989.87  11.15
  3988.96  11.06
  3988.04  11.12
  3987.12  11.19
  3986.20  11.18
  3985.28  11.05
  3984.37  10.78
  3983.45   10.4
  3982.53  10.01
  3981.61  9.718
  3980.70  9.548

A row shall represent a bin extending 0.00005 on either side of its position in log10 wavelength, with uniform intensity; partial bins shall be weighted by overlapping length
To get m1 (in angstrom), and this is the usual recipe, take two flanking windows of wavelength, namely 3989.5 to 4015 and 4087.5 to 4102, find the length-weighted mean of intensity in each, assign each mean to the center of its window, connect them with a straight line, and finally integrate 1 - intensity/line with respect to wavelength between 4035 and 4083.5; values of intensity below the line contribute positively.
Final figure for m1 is 6.2 angstrom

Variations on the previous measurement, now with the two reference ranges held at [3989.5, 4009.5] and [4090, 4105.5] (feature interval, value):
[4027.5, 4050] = 3.33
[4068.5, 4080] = 1.80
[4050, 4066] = 0.57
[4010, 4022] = -1.27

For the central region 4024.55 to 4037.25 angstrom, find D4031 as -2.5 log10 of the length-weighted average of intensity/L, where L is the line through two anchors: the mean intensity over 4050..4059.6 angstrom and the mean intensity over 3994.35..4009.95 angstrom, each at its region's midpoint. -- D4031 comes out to 0.21 mag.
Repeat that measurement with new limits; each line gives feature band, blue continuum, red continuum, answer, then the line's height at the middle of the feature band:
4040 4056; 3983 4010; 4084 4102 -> 0.132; 14.9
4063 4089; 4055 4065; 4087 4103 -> 0.038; 15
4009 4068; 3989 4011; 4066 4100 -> 0.065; 13.9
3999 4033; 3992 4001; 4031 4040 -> -0.076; 12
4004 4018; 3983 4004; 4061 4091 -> -0.103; 12.5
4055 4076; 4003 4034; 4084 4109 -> 0.183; 15.2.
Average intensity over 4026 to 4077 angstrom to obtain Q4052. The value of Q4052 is 12.6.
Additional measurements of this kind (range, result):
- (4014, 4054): 12.8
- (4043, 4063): 13.3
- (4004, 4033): 13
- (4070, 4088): 15.2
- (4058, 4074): 12.5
